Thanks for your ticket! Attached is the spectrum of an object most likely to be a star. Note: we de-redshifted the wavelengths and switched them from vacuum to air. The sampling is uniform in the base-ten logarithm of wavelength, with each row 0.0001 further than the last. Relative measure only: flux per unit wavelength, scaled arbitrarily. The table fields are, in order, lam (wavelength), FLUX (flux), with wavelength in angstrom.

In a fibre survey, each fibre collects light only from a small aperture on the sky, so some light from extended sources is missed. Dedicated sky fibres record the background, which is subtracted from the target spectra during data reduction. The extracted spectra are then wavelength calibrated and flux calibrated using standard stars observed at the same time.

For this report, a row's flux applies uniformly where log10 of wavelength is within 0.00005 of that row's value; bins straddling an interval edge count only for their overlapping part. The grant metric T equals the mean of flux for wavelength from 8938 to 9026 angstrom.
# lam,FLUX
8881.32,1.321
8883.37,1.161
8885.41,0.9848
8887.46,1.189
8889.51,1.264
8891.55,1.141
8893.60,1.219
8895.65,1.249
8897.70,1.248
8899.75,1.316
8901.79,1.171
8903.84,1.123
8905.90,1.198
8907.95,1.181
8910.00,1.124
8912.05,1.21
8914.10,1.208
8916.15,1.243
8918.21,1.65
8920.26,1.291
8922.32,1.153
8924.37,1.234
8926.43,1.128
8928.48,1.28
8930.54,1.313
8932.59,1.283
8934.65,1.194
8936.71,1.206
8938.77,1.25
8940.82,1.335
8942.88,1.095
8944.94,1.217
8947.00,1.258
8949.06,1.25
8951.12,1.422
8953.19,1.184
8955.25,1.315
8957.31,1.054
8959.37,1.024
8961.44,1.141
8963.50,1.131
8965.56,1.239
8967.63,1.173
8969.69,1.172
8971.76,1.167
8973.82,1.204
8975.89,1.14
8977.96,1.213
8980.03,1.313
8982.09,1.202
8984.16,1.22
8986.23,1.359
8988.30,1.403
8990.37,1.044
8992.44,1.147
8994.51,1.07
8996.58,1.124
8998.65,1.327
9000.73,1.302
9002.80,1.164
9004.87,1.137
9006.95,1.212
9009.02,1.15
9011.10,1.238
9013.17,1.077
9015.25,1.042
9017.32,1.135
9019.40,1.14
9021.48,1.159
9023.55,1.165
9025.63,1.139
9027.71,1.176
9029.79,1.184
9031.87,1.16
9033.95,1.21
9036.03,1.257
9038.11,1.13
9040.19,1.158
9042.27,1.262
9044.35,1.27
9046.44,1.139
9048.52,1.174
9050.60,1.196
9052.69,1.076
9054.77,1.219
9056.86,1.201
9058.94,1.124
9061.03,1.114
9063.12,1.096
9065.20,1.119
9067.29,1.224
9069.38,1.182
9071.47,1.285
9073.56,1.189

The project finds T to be 1.19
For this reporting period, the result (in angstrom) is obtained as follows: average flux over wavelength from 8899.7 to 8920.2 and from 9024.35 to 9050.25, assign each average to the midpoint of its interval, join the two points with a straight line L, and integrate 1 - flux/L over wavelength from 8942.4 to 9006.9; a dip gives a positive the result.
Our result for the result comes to 0.7 angstrom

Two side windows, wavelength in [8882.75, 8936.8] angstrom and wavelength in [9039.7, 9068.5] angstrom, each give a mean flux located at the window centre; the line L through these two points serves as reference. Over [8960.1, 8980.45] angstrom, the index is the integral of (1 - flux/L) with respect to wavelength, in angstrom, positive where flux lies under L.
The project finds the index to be 0.3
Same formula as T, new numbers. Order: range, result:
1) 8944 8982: 1.2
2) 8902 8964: 1.22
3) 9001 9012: 1.19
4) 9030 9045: 1.2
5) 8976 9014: 1.2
